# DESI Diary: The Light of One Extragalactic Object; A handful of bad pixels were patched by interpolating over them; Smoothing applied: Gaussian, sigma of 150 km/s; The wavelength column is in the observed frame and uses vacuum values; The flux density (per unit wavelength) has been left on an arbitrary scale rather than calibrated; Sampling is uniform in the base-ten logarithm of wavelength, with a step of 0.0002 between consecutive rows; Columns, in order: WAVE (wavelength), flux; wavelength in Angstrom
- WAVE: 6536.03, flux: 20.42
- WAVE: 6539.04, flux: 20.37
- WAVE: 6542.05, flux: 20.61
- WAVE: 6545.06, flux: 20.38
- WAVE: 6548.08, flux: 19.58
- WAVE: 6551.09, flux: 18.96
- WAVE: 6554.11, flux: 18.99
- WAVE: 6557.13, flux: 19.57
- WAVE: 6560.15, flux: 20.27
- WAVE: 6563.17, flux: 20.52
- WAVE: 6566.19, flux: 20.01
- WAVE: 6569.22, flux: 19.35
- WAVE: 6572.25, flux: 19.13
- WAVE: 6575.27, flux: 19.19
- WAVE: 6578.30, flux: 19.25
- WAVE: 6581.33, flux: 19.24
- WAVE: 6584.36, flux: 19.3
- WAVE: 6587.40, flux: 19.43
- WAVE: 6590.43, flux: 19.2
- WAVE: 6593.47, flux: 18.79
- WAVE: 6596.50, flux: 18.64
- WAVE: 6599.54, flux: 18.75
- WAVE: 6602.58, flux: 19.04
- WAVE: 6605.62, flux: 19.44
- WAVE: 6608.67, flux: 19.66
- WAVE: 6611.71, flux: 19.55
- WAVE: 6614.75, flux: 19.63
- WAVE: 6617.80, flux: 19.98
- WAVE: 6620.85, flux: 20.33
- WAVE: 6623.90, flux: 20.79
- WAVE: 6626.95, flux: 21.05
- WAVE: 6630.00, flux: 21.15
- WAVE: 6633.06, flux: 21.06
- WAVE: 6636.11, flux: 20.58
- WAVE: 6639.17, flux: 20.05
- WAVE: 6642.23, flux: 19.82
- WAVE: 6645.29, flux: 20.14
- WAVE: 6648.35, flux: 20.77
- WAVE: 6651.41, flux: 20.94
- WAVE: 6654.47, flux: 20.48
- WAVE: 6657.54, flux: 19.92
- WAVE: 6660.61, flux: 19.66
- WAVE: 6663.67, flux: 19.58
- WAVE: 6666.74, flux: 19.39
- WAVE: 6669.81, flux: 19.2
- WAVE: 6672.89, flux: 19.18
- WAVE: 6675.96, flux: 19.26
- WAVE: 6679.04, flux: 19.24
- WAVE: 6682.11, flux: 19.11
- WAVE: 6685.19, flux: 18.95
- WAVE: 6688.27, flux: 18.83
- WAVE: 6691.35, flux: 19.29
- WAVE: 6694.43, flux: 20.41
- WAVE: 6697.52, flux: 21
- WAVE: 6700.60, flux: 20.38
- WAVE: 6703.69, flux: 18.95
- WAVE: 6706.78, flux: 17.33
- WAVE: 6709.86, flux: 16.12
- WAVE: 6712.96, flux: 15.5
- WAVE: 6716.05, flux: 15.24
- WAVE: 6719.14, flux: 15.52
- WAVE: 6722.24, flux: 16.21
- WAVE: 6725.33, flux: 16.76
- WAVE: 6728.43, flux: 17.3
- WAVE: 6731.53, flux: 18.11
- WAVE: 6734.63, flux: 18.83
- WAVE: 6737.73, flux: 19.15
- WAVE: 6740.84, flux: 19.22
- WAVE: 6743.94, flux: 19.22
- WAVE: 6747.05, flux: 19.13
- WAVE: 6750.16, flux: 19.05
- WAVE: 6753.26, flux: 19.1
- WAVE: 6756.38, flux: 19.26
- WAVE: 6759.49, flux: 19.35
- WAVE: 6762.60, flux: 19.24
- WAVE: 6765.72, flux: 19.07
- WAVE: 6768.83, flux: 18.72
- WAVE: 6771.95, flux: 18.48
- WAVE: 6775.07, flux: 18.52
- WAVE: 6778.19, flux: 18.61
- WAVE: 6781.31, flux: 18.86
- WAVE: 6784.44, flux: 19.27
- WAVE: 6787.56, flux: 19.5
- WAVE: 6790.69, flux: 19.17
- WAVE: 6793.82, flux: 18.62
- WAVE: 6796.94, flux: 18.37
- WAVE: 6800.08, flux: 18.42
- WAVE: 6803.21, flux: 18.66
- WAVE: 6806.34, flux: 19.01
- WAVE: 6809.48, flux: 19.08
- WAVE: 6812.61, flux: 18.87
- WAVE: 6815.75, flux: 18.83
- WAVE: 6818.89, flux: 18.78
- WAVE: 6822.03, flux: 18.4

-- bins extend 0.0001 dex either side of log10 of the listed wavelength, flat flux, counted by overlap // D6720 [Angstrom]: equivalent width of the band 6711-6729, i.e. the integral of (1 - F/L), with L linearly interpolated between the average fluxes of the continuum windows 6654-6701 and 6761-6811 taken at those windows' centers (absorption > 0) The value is 3.05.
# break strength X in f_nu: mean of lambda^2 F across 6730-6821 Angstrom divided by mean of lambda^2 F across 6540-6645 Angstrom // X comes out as 1.01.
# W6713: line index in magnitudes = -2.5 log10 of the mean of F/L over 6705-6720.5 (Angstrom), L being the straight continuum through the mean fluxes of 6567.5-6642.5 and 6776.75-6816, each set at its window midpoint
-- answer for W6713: 0.20 mag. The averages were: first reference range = 19.7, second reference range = 18.9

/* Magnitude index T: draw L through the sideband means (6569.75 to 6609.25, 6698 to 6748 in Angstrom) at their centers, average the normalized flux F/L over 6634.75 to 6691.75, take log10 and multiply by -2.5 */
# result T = -0.08 mag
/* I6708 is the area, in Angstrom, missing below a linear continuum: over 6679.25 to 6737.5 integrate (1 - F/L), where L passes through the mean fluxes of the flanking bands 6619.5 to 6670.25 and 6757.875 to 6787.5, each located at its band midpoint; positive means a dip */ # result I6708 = 4.7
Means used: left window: 20.3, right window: 18.9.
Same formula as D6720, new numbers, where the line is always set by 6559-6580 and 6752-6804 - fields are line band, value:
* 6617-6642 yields -1.5 Angstrom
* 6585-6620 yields 0.4 Angstrom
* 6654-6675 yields -0.3 Angstrom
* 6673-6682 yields 0.0 Angstrom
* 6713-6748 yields 2.7 Angstrom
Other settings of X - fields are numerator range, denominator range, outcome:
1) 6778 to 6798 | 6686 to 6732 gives 1.09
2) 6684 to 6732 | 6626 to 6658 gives 0.89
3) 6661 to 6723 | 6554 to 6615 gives 0.98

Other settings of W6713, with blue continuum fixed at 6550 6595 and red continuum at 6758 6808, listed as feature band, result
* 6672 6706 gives -0.02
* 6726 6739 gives 0.05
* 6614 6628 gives -0.06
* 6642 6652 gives -0.07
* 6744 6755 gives -0.01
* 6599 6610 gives 0.00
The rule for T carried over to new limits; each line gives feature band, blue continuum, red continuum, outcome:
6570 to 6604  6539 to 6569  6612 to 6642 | 0.06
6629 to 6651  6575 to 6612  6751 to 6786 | -0.08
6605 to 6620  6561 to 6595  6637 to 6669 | 0.00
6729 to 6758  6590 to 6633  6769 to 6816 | 0.01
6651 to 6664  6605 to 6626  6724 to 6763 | -0.03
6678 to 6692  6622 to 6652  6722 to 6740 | 0.01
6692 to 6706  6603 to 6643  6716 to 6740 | -0.11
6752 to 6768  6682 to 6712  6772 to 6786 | -0.02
